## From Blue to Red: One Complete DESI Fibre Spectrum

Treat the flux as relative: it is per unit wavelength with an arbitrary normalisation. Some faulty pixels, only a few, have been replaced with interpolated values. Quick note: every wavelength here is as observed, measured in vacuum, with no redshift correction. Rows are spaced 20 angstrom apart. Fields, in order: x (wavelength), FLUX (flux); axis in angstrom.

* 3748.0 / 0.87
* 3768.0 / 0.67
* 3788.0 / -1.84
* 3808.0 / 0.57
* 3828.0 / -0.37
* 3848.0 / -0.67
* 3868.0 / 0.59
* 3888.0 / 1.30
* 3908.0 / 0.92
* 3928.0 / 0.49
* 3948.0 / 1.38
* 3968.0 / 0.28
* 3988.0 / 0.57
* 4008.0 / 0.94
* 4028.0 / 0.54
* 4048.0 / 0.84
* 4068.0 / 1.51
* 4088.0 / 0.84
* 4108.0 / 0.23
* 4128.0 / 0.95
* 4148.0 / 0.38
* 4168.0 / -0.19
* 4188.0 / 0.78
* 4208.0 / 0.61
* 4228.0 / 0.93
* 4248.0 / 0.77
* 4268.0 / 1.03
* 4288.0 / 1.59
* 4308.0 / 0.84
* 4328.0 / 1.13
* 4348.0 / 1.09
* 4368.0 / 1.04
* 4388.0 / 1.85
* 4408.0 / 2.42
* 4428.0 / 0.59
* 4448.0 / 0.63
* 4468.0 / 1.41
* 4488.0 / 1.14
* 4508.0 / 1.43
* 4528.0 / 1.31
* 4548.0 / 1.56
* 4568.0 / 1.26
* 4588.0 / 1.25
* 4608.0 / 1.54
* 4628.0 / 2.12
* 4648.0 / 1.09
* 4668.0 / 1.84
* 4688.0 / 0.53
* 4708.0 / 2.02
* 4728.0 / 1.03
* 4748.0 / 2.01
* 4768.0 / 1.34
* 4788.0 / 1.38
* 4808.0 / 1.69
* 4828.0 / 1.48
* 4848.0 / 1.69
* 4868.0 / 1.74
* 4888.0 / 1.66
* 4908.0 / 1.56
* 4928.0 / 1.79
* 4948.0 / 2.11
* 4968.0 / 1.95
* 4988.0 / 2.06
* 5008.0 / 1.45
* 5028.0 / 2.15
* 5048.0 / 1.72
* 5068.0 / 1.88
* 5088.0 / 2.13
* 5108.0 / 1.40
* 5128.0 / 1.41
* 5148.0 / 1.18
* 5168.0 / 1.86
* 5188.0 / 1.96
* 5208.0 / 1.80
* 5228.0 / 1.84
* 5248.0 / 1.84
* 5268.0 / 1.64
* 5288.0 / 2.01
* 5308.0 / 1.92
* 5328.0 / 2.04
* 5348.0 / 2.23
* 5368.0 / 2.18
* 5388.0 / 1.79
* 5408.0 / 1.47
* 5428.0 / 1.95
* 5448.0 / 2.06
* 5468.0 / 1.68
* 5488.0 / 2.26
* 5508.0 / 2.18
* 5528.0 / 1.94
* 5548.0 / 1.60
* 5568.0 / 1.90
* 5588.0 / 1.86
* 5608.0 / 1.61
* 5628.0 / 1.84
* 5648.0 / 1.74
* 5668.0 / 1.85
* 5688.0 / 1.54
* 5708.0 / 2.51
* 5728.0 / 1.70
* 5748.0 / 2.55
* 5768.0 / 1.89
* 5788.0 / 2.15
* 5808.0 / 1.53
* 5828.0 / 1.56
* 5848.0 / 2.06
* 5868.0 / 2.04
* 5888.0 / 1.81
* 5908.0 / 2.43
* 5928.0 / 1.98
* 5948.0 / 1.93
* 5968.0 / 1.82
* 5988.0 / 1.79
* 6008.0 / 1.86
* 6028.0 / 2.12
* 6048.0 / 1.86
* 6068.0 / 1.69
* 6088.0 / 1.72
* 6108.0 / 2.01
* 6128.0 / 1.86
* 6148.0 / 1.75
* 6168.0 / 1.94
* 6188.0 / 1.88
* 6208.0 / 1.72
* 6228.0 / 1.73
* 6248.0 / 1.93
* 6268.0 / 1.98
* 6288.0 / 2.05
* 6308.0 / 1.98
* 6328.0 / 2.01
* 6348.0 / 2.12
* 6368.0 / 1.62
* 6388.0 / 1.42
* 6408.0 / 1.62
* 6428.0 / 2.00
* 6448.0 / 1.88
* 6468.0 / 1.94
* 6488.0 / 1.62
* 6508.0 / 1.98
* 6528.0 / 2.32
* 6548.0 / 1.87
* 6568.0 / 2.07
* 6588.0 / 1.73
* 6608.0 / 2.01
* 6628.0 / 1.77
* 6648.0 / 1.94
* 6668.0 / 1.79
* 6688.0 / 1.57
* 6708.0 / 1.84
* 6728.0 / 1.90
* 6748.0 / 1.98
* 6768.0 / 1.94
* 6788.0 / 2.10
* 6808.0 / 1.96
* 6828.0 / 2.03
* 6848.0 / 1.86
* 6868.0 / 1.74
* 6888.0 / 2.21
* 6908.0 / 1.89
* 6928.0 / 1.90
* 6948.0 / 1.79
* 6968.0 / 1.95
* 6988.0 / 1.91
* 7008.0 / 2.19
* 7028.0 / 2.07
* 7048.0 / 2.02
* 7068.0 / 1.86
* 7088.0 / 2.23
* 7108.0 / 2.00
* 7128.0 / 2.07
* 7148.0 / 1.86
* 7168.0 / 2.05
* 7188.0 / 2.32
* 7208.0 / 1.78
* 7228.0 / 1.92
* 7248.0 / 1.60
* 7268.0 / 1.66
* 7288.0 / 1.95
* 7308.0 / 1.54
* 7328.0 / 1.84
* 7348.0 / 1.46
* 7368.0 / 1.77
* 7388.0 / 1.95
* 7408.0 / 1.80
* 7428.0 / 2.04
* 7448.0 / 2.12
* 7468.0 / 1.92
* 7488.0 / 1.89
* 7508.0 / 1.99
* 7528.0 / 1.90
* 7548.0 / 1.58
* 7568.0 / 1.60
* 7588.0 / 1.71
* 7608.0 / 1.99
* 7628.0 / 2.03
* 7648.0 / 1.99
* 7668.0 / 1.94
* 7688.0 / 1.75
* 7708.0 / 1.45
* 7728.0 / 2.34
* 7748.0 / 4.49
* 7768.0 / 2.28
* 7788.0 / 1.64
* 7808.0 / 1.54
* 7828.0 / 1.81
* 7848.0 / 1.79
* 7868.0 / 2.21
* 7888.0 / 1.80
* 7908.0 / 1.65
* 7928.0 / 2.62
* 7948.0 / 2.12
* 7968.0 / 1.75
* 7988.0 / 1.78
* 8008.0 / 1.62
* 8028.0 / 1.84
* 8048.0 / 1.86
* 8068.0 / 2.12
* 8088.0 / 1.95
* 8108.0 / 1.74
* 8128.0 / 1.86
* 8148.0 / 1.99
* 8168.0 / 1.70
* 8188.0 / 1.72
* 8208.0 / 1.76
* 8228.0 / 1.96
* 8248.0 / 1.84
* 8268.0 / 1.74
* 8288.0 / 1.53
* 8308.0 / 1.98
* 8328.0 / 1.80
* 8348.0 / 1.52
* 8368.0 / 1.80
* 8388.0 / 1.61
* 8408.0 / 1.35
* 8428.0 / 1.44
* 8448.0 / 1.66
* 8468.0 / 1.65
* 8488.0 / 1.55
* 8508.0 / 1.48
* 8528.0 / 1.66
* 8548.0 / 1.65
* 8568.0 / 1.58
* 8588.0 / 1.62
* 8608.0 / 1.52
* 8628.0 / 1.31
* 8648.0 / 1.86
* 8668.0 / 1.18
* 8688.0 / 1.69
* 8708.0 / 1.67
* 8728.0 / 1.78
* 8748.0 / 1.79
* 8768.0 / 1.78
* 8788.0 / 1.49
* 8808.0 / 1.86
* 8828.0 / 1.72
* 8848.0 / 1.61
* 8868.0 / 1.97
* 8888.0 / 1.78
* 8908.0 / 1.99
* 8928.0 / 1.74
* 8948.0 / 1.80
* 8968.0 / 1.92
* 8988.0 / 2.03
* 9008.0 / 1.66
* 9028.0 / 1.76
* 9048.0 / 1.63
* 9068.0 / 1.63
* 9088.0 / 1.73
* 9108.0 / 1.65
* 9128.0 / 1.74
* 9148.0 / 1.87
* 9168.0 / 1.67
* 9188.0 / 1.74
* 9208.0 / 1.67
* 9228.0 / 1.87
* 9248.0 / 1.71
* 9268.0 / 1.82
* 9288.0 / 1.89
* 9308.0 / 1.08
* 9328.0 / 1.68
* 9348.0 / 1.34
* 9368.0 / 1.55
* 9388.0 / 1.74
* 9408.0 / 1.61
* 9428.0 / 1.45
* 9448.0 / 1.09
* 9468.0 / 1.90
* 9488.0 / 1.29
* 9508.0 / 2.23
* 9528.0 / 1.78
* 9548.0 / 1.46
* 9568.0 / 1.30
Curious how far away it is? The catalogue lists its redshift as 0.180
